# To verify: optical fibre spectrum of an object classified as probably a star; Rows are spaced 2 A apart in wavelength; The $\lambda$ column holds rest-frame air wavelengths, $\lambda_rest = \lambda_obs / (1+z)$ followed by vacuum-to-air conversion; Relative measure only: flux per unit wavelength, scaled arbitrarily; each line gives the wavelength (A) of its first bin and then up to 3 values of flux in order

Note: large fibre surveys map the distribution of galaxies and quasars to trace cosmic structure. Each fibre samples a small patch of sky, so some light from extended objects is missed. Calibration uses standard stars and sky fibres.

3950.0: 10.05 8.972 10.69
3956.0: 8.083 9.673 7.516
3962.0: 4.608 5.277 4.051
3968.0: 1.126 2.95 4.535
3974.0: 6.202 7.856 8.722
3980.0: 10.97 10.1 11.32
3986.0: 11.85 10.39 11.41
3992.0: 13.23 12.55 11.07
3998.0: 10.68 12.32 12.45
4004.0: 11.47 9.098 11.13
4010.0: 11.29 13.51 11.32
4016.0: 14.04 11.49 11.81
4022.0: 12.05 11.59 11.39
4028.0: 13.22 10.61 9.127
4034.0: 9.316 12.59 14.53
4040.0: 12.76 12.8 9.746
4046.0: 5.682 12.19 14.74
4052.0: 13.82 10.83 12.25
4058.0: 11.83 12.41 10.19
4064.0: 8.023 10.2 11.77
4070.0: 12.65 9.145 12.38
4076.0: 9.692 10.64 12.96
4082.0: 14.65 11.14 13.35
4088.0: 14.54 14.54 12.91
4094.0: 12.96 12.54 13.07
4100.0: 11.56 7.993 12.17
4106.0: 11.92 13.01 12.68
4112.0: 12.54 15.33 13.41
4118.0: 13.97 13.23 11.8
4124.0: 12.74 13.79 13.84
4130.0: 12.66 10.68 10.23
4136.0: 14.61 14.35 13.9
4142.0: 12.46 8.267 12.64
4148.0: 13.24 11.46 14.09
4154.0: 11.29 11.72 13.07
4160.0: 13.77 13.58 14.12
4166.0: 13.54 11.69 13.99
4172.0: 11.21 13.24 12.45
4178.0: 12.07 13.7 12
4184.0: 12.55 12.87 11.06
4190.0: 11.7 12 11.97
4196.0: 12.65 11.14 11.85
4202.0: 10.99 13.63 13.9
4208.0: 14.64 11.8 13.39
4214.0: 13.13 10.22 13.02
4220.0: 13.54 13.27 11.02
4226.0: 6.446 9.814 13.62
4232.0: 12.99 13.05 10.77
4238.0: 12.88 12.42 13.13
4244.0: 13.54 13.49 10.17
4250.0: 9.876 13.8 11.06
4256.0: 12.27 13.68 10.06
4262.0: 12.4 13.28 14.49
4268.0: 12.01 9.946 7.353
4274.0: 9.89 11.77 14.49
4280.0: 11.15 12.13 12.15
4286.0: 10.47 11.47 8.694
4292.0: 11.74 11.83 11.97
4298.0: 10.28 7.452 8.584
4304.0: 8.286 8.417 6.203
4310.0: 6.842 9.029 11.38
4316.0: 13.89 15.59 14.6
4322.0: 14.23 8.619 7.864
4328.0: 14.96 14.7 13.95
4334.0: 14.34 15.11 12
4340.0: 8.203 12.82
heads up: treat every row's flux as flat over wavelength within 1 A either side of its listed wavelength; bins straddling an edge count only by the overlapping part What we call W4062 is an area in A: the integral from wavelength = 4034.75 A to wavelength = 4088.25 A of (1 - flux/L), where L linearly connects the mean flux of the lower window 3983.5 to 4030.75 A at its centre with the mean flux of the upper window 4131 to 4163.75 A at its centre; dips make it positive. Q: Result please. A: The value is 1.4 A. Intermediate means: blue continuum 11.7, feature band 11.7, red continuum 12.5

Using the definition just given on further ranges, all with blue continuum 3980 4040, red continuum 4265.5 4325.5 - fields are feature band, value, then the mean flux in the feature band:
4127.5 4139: -1.5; 12.7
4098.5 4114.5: -1.0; 12.1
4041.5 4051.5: 0.4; 11.1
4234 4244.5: -1.5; 12.5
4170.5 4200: -2.9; 12.2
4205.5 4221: -2.7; 12.9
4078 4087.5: -1.2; 12.9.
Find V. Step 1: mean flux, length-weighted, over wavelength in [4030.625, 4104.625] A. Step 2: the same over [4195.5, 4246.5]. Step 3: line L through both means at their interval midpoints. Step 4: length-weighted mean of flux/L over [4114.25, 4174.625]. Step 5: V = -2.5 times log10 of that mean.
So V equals -0.07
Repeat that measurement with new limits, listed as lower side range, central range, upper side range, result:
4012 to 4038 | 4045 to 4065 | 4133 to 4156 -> 0.07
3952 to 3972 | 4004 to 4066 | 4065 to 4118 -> -0.21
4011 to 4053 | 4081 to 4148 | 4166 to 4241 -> -0.06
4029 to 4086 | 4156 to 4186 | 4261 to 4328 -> -0.15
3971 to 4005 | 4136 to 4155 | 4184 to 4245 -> -0.08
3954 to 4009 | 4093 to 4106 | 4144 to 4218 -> -0.06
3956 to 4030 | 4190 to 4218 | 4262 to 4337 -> -0.14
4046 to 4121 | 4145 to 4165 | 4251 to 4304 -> -0.09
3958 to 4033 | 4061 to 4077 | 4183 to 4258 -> 0.01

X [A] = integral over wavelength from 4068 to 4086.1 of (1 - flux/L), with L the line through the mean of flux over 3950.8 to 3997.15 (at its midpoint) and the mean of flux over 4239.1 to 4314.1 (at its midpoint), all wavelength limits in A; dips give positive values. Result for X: -4.8 A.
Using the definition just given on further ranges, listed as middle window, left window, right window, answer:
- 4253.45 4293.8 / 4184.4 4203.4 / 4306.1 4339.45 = 1.3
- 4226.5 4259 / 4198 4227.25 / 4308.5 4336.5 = 0.0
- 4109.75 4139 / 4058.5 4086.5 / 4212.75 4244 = -3.8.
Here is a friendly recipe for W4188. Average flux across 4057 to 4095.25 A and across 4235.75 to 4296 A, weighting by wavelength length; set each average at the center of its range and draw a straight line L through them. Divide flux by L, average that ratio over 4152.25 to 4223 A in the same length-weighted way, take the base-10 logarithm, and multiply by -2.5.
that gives -0.070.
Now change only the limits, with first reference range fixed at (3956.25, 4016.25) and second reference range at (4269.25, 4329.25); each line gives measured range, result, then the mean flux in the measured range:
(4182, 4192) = -0.18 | 12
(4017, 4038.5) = -0.21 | 11.5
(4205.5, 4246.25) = -0.19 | 12.3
